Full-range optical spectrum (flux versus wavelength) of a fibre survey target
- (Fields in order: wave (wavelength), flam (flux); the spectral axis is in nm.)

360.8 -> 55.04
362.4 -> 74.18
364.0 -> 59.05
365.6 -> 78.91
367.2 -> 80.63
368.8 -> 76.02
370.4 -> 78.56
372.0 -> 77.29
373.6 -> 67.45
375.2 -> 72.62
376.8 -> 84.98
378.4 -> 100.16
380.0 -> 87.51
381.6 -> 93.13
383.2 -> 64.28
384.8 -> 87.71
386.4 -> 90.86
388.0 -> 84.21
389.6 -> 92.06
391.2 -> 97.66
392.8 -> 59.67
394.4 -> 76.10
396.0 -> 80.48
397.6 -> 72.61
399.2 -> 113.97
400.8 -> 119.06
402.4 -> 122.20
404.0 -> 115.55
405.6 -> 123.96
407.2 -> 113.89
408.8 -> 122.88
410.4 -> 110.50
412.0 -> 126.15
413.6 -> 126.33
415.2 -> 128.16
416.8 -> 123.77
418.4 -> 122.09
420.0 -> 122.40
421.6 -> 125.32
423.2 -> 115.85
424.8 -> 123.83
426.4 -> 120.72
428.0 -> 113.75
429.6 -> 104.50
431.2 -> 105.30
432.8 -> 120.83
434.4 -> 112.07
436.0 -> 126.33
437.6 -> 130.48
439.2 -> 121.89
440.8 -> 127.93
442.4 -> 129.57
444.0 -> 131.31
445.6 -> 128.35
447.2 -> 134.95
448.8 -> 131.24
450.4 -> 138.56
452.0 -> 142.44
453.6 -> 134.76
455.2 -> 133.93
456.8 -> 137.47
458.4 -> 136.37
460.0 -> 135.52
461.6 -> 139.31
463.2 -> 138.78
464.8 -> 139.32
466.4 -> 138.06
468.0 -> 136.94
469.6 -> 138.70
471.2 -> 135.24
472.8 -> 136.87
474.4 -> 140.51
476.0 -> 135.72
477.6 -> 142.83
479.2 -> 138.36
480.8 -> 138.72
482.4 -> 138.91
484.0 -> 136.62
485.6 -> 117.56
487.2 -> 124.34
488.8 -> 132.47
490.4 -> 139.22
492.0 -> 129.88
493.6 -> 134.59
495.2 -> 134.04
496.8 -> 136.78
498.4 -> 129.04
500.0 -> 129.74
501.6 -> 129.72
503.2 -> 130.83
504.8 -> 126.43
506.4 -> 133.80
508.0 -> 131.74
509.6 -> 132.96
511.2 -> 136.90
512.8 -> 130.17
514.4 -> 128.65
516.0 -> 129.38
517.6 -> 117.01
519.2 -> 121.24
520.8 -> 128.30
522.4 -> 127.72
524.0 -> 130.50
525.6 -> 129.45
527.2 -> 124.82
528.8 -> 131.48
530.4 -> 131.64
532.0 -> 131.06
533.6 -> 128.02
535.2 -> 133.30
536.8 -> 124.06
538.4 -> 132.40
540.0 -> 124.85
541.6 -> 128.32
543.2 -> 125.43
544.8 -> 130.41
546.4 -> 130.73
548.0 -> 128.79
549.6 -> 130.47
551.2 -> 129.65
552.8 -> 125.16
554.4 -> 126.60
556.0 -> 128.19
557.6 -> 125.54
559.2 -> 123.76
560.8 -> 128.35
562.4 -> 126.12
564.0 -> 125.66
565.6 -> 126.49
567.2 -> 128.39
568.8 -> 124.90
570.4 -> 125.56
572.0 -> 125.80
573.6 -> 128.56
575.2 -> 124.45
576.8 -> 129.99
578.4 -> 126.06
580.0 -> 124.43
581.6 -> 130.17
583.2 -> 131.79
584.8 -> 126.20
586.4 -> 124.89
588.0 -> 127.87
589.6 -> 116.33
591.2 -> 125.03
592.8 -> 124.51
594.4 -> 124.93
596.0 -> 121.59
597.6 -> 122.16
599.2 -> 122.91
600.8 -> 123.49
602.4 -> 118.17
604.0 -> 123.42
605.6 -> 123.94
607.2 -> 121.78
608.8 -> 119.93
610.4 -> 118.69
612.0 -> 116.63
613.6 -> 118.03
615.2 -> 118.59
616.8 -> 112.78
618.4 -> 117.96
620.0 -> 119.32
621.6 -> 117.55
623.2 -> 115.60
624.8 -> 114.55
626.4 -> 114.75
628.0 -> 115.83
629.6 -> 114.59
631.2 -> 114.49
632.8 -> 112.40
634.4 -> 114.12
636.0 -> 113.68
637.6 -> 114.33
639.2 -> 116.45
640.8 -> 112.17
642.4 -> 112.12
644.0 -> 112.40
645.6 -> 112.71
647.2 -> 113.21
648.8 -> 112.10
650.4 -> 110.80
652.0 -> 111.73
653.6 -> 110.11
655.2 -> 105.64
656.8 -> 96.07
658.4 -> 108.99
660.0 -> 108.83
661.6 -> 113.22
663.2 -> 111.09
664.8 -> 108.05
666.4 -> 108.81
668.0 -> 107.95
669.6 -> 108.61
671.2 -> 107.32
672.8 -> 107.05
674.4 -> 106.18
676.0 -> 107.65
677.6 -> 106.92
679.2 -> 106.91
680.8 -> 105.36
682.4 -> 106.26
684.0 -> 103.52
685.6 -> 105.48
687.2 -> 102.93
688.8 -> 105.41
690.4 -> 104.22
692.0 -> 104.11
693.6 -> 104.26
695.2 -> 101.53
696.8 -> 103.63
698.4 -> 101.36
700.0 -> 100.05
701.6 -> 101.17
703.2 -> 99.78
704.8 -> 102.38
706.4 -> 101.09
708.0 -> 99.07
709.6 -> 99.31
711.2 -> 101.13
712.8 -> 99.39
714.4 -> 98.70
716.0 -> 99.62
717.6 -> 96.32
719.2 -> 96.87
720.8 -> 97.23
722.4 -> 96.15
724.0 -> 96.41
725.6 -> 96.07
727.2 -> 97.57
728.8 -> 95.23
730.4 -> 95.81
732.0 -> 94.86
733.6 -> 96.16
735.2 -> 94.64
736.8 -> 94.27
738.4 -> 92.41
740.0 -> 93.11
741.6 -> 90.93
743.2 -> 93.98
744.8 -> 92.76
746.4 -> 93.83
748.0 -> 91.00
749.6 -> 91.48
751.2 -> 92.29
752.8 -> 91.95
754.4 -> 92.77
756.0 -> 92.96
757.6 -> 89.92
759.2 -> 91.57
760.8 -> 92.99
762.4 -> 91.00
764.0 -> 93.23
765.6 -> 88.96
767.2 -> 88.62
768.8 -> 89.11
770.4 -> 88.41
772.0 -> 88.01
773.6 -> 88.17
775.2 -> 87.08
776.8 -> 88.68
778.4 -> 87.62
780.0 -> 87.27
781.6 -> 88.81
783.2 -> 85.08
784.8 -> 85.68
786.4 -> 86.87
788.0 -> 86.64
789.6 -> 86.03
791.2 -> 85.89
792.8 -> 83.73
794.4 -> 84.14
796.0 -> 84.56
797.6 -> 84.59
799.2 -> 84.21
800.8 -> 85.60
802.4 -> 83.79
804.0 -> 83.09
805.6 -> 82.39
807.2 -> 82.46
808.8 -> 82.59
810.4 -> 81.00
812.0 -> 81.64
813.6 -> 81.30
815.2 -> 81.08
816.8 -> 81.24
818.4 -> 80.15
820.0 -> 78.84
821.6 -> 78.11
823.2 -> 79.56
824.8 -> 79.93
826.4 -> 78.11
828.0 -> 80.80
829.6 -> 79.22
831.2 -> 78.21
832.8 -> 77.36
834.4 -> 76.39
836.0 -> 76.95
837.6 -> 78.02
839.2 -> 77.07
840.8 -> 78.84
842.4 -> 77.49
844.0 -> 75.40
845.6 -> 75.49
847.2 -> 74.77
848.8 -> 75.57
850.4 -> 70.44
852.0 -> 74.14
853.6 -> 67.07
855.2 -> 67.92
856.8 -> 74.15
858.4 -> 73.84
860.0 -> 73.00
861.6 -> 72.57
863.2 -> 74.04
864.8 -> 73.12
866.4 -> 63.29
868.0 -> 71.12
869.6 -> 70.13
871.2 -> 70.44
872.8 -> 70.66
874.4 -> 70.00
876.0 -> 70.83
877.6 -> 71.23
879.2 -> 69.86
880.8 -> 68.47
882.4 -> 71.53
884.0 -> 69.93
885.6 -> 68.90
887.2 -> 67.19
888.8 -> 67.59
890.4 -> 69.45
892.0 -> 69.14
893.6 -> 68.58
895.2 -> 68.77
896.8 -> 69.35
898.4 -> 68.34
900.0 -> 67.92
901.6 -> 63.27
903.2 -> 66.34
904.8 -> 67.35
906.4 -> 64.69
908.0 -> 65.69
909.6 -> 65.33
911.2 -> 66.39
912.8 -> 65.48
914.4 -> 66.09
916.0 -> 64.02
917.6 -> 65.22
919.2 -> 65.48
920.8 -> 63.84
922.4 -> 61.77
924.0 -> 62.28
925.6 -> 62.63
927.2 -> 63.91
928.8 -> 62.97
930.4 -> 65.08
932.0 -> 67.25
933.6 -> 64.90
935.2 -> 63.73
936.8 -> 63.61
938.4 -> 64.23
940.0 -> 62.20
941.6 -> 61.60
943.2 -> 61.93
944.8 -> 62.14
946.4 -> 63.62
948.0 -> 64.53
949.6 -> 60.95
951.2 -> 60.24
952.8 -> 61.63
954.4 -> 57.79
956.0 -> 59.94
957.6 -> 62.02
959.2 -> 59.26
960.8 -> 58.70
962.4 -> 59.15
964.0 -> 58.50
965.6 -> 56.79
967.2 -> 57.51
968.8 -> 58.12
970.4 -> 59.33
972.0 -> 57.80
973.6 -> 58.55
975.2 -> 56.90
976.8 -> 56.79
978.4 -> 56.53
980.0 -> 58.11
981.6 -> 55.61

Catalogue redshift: 0.00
